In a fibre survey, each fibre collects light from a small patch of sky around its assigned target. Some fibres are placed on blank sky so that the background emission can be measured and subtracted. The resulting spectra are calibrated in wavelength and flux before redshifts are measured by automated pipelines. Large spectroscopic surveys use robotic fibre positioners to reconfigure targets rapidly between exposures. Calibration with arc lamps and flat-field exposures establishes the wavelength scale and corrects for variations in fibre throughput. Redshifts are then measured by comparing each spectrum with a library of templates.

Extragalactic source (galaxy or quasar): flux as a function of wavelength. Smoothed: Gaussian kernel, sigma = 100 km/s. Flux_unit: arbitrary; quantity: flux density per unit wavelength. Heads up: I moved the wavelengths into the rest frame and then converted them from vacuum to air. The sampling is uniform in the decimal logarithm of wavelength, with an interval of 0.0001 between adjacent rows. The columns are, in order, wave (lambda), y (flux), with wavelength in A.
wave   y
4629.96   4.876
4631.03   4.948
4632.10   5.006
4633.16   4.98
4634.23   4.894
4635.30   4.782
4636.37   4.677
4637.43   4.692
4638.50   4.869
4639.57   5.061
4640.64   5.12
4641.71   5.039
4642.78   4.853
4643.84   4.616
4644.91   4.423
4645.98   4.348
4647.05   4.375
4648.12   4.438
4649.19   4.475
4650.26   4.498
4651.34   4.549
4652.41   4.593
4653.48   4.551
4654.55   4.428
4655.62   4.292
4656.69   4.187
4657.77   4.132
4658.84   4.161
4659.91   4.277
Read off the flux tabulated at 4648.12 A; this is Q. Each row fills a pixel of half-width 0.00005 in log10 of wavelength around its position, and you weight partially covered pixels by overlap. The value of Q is 4.438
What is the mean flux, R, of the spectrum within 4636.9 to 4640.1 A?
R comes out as 4.87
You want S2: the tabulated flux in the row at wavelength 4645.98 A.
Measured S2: 4.348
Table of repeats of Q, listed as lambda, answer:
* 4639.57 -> 5.061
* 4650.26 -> 4.498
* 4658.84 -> 4.161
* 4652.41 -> 4.593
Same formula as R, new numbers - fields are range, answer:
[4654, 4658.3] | 4.26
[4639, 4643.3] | 5.01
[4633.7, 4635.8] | 4.83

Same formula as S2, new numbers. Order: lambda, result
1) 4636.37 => 4.677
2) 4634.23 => 4.894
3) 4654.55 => 4.428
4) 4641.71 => 5.039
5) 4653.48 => 4.551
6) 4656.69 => 4.187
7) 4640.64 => 5.12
